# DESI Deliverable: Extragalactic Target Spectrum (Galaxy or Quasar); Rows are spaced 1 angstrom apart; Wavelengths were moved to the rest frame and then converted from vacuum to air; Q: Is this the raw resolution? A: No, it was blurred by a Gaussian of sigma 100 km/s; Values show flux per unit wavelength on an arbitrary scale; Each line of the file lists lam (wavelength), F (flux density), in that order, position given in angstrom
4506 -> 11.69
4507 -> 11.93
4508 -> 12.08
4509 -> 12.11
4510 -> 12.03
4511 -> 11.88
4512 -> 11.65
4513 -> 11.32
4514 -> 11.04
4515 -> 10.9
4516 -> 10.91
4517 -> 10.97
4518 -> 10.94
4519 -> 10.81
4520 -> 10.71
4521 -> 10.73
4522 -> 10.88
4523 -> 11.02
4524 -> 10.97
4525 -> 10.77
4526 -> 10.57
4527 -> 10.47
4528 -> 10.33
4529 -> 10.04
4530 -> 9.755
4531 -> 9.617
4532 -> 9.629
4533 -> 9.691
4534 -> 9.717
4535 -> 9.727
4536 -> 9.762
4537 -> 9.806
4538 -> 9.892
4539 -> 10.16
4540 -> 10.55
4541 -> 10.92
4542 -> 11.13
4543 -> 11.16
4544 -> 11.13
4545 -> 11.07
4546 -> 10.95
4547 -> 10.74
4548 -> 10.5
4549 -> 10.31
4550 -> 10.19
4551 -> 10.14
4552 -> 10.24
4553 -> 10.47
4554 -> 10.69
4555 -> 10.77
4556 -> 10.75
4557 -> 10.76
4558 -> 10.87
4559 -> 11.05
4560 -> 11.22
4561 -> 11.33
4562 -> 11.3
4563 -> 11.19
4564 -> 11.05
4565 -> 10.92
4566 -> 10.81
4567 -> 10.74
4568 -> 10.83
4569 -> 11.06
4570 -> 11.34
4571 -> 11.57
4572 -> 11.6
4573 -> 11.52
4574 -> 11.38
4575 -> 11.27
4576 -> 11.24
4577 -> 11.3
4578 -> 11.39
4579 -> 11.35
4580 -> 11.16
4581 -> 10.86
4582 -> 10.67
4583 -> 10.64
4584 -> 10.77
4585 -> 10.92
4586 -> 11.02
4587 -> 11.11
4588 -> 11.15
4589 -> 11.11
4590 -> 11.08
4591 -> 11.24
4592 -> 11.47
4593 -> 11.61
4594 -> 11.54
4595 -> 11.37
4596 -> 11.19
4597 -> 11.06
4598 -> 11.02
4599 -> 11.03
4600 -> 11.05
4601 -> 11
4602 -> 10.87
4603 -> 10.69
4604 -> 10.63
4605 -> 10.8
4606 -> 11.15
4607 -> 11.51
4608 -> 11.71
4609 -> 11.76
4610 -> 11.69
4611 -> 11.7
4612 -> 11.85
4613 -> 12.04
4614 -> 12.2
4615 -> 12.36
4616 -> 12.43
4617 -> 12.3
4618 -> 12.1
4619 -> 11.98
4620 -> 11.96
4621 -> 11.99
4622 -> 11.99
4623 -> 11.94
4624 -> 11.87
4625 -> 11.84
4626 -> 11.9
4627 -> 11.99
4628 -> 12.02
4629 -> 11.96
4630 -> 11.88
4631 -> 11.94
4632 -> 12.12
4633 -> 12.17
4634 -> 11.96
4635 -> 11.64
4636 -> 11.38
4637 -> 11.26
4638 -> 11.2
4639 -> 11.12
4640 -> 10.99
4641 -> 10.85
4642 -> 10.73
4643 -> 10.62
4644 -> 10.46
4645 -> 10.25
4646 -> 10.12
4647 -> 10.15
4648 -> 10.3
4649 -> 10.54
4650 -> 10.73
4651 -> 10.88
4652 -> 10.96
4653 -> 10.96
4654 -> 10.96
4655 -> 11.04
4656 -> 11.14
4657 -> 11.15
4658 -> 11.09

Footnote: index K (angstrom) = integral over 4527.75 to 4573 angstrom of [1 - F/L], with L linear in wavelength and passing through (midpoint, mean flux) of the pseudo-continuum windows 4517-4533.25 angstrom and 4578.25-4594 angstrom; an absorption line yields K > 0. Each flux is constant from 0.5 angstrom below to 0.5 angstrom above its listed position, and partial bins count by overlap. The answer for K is 0.4 angstrom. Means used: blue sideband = 10.5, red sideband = 11.1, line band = 10.6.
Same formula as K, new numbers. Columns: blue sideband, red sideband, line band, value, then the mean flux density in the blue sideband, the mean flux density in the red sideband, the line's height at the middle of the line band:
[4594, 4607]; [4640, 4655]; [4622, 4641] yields -1.67 angstrom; 11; 10.6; 10.8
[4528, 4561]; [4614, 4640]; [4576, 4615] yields 0.29 angstrom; 10.4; 11.9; 11.3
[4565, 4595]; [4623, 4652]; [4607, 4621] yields -0.96 angstrom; 11.2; 11.3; 11.2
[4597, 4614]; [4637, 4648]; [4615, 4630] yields -1.39 angstrom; 11.3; 10.7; 11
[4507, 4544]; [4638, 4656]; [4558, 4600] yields -1.74 angstrom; 10.7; 10.7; 10.7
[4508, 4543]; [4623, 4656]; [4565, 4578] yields -0.39 angstrom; 10.7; 11.2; 10.9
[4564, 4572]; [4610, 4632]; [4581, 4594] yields 0.39 angstrom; 11.1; 12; 11.4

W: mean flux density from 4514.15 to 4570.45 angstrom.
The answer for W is 10.6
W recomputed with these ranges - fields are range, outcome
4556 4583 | 11.1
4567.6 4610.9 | 11.2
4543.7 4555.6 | 10.6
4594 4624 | 11.6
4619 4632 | 11.9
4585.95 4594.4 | 11.3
